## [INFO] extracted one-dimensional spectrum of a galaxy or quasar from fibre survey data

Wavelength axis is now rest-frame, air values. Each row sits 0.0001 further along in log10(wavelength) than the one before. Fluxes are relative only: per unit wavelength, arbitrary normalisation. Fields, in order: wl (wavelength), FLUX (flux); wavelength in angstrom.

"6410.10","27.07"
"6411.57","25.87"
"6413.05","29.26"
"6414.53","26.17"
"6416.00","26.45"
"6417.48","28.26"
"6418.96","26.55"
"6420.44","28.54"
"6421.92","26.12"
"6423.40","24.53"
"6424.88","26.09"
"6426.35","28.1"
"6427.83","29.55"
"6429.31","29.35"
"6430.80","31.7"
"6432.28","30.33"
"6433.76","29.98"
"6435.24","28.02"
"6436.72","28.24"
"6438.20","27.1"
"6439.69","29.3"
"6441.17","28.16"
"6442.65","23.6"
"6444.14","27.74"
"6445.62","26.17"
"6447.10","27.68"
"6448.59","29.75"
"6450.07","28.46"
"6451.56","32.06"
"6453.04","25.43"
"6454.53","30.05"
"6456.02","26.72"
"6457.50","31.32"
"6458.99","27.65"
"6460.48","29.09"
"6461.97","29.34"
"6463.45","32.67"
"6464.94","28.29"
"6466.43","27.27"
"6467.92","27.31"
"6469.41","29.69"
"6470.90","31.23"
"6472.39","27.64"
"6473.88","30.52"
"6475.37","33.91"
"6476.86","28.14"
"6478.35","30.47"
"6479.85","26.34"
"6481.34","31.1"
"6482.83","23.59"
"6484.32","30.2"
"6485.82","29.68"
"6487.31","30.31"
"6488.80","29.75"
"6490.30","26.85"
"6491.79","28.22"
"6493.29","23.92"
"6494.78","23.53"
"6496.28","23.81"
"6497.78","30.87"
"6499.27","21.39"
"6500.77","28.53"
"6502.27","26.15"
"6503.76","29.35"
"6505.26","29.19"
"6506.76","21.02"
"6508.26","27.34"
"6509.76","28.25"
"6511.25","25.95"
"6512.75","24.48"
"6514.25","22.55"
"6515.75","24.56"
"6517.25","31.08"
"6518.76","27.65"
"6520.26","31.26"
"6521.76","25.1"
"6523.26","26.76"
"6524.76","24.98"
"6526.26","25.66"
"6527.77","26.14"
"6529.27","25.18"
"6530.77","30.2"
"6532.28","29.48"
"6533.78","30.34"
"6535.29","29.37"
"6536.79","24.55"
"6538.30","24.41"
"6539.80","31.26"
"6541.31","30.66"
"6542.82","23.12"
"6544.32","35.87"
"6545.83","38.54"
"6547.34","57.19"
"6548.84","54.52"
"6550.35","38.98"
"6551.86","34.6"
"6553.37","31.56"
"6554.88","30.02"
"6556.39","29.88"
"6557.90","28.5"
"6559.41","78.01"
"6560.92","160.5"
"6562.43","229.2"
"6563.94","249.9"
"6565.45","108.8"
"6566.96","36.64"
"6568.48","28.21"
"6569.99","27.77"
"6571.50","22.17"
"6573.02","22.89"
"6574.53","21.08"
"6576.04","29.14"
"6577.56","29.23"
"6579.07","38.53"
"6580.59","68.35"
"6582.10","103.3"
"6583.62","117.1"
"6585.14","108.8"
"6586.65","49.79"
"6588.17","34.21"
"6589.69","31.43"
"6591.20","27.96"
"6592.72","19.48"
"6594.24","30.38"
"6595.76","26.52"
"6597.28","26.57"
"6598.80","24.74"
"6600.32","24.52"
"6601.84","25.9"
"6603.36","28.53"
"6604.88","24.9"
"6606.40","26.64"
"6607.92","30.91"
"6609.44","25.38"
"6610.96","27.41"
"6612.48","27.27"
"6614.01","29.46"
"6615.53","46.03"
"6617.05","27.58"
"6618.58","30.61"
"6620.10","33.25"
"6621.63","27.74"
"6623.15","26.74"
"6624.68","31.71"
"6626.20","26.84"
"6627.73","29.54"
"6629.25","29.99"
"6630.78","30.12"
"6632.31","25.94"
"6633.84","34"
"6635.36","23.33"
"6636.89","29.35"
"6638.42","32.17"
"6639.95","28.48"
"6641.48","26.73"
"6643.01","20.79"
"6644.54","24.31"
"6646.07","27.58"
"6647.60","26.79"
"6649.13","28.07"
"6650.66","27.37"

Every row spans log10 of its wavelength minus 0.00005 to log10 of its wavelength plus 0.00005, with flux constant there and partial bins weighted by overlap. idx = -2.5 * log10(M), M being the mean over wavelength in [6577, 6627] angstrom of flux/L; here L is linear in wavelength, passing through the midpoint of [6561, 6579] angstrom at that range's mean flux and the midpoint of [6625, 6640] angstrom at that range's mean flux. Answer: 0.34 mag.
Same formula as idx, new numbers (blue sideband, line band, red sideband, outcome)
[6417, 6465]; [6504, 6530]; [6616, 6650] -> 0.08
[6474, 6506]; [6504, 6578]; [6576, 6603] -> -0.15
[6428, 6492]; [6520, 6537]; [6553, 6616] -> 0.46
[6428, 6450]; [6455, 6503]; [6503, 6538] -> -0.02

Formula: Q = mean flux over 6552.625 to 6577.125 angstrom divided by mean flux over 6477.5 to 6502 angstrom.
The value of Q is 2.6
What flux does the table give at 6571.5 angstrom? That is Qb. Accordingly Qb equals 22.17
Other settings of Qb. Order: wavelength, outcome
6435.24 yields 28.02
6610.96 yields 27.41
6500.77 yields 28.53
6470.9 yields 31.23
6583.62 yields 117.1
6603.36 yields 28.53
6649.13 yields 28.07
